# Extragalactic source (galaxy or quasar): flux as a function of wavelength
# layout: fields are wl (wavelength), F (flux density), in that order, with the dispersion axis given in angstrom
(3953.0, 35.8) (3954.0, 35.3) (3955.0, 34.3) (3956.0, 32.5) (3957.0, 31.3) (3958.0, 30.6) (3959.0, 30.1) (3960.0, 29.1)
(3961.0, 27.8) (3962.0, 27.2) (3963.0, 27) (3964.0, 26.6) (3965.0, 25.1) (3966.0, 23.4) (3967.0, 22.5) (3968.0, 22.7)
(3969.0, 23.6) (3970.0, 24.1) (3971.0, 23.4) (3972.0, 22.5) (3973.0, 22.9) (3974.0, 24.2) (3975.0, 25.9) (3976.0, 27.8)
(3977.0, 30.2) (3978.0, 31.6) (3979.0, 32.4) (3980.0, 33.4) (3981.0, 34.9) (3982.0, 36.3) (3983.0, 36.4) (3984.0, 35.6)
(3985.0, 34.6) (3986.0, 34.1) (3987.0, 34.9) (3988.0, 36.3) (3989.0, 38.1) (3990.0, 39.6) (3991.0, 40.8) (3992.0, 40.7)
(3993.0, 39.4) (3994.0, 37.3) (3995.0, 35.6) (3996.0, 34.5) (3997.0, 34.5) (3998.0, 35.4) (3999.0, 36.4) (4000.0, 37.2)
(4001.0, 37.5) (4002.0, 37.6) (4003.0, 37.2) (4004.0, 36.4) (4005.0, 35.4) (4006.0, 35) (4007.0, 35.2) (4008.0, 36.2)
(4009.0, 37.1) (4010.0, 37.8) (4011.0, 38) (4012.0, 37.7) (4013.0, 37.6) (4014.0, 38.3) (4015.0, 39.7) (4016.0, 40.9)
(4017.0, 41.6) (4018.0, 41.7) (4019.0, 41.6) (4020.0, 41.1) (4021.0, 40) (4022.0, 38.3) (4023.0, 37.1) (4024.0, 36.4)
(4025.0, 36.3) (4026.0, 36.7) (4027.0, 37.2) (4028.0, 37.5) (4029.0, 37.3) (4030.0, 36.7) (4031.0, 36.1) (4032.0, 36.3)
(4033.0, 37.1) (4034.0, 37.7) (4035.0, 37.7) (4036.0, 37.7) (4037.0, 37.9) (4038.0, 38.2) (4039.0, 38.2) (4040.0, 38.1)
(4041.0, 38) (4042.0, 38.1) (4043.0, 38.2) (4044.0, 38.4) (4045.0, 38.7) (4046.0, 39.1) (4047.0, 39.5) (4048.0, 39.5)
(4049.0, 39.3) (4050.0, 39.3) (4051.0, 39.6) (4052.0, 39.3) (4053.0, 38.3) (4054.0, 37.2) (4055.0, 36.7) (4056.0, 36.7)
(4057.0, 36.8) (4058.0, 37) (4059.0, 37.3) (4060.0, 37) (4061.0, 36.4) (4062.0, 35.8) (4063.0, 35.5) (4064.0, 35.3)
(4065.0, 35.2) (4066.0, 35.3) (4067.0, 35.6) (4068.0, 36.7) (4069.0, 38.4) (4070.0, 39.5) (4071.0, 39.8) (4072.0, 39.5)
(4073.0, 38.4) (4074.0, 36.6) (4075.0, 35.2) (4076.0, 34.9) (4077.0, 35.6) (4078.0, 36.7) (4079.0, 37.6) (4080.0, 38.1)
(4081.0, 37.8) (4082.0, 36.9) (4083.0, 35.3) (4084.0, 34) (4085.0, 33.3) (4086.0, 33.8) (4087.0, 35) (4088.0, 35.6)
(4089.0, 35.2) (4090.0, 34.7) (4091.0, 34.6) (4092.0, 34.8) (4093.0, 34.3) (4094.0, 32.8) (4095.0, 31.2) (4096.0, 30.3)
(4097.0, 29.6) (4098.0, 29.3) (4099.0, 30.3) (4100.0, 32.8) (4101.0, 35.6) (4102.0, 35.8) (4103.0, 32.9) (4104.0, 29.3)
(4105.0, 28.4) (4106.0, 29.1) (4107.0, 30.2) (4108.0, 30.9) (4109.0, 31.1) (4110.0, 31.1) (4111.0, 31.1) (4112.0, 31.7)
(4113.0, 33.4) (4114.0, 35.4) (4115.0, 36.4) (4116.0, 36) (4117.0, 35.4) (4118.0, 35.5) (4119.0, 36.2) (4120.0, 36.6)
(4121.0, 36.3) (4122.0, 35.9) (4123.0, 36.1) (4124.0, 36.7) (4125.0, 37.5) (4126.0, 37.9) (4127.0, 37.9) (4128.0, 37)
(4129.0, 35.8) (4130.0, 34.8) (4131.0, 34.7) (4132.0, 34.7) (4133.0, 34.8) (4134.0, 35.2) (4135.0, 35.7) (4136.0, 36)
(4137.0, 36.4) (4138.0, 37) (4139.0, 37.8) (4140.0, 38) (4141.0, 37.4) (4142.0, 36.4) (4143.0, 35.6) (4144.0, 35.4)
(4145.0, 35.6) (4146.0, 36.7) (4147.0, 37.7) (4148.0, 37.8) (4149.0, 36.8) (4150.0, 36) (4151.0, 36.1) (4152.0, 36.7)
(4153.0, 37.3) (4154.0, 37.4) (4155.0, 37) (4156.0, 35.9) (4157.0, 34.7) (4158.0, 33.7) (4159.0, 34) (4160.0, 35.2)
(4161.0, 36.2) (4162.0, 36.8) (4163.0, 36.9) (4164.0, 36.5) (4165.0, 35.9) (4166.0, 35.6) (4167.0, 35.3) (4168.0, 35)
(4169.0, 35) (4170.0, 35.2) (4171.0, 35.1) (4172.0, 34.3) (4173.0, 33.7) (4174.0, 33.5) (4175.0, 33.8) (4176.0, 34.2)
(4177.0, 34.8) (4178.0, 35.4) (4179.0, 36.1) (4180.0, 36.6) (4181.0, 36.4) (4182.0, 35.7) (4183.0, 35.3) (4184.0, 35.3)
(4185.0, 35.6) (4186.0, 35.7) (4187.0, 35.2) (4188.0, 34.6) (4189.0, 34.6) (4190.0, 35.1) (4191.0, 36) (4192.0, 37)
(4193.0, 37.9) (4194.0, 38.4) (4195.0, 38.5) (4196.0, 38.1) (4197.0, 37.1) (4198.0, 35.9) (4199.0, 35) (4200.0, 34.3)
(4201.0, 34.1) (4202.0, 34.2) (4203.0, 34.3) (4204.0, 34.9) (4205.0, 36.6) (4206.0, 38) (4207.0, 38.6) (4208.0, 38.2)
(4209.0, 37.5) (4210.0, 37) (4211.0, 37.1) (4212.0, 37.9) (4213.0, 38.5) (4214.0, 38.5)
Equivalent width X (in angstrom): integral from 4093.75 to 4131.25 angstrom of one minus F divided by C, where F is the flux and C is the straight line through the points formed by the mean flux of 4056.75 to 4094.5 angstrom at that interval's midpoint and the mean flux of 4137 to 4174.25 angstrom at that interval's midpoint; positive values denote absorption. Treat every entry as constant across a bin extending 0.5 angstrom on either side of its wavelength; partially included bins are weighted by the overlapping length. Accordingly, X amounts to 2.5 angstrom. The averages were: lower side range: 36.1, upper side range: 36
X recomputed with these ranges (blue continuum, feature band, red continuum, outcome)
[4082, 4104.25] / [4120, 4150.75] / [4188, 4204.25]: -1.8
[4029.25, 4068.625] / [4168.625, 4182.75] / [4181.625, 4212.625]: 0.6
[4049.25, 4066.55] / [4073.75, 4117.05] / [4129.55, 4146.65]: 3.5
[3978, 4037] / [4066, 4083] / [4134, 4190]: -0.3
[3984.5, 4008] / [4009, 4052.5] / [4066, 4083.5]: -1.8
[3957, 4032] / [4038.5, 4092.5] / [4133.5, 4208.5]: -3.4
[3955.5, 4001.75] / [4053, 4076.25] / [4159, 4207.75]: -2.5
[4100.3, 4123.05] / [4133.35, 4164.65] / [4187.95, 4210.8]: -1.5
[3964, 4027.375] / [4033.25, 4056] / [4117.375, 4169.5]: -2.2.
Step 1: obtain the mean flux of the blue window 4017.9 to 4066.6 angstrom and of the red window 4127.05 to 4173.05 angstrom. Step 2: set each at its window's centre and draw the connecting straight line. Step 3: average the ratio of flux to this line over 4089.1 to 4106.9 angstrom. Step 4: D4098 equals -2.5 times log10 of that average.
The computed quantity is 0.148 mag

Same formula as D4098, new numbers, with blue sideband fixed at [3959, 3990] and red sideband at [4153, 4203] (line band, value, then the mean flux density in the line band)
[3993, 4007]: -0.20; 36.2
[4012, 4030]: -0.25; 38.7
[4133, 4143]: -0.07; 36.5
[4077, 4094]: -0.08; 35.4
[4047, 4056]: -0.21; 38.6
